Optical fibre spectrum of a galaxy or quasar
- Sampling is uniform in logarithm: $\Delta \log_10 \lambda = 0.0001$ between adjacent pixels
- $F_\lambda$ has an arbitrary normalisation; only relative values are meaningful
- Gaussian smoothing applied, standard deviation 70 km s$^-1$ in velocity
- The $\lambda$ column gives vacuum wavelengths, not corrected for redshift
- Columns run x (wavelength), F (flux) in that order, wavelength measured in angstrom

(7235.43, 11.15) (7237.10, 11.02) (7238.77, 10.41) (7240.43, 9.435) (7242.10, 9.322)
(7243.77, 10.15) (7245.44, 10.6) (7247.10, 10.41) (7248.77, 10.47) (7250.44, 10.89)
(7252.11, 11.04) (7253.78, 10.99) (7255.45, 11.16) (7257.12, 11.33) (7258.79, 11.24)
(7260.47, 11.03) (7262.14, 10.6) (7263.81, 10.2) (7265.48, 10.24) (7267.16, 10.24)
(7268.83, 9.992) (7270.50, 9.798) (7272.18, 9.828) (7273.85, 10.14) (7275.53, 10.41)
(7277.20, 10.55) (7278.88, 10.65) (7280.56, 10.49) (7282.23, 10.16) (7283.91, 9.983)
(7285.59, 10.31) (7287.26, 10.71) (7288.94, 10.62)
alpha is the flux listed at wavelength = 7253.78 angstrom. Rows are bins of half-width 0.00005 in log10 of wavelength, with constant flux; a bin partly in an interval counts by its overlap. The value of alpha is 10.99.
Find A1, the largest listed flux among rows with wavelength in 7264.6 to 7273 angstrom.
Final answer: 10.24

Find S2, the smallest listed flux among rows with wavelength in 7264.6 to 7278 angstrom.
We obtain 9.798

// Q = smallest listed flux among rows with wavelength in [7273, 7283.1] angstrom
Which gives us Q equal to 10.14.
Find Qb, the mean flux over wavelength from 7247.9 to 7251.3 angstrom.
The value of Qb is 10.7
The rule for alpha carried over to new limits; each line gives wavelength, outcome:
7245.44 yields 10.6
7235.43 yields 11.15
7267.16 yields 10.24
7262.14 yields 10.6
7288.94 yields 10.62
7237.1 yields 11.02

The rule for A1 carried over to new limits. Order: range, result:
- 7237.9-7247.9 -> 10.6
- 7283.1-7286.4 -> 10.31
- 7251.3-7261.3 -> 11.33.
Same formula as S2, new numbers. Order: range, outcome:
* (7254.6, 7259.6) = 11.16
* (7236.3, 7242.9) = 9.322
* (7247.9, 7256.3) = 10.47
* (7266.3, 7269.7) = 9.992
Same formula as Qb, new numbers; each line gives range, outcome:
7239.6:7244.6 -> 9.63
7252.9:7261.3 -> 11.1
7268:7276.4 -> 10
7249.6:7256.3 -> 11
